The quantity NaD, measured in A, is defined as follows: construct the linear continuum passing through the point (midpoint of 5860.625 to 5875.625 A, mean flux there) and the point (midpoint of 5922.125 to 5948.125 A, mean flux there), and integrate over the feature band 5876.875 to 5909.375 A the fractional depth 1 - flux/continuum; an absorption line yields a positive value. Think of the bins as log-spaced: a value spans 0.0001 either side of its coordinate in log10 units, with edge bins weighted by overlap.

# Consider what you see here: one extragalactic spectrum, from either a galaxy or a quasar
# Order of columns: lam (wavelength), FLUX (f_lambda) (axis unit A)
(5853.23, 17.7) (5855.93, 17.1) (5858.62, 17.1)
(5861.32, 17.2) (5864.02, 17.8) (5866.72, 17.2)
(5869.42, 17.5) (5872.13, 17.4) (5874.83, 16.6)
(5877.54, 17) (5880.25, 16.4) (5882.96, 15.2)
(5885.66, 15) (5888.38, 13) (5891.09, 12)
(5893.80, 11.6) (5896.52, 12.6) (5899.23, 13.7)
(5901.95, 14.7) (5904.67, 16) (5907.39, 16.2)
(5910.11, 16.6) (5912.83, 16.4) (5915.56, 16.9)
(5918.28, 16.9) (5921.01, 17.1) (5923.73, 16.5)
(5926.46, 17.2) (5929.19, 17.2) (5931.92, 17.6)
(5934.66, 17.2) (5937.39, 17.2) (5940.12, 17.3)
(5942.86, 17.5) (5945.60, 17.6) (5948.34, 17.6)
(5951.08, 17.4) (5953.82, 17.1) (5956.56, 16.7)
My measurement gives 5.4 A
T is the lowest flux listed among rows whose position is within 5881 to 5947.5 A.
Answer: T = 11.6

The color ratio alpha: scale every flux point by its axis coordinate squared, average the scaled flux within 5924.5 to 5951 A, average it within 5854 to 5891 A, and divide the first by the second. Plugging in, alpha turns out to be 1.08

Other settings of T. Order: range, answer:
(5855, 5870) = 17.1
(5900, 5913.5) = 14.7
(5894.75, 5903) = 12.6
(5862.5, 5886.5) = 15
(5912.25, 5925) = 16.4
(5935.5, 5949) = 17.2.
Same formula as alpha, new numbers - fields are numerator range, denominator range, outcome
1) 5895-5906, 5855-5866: 0.83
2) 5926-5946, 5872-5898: 1.21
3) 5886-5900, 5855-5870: 0.74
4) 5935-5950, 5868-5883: 1.06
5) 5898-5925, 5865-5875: 0.95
